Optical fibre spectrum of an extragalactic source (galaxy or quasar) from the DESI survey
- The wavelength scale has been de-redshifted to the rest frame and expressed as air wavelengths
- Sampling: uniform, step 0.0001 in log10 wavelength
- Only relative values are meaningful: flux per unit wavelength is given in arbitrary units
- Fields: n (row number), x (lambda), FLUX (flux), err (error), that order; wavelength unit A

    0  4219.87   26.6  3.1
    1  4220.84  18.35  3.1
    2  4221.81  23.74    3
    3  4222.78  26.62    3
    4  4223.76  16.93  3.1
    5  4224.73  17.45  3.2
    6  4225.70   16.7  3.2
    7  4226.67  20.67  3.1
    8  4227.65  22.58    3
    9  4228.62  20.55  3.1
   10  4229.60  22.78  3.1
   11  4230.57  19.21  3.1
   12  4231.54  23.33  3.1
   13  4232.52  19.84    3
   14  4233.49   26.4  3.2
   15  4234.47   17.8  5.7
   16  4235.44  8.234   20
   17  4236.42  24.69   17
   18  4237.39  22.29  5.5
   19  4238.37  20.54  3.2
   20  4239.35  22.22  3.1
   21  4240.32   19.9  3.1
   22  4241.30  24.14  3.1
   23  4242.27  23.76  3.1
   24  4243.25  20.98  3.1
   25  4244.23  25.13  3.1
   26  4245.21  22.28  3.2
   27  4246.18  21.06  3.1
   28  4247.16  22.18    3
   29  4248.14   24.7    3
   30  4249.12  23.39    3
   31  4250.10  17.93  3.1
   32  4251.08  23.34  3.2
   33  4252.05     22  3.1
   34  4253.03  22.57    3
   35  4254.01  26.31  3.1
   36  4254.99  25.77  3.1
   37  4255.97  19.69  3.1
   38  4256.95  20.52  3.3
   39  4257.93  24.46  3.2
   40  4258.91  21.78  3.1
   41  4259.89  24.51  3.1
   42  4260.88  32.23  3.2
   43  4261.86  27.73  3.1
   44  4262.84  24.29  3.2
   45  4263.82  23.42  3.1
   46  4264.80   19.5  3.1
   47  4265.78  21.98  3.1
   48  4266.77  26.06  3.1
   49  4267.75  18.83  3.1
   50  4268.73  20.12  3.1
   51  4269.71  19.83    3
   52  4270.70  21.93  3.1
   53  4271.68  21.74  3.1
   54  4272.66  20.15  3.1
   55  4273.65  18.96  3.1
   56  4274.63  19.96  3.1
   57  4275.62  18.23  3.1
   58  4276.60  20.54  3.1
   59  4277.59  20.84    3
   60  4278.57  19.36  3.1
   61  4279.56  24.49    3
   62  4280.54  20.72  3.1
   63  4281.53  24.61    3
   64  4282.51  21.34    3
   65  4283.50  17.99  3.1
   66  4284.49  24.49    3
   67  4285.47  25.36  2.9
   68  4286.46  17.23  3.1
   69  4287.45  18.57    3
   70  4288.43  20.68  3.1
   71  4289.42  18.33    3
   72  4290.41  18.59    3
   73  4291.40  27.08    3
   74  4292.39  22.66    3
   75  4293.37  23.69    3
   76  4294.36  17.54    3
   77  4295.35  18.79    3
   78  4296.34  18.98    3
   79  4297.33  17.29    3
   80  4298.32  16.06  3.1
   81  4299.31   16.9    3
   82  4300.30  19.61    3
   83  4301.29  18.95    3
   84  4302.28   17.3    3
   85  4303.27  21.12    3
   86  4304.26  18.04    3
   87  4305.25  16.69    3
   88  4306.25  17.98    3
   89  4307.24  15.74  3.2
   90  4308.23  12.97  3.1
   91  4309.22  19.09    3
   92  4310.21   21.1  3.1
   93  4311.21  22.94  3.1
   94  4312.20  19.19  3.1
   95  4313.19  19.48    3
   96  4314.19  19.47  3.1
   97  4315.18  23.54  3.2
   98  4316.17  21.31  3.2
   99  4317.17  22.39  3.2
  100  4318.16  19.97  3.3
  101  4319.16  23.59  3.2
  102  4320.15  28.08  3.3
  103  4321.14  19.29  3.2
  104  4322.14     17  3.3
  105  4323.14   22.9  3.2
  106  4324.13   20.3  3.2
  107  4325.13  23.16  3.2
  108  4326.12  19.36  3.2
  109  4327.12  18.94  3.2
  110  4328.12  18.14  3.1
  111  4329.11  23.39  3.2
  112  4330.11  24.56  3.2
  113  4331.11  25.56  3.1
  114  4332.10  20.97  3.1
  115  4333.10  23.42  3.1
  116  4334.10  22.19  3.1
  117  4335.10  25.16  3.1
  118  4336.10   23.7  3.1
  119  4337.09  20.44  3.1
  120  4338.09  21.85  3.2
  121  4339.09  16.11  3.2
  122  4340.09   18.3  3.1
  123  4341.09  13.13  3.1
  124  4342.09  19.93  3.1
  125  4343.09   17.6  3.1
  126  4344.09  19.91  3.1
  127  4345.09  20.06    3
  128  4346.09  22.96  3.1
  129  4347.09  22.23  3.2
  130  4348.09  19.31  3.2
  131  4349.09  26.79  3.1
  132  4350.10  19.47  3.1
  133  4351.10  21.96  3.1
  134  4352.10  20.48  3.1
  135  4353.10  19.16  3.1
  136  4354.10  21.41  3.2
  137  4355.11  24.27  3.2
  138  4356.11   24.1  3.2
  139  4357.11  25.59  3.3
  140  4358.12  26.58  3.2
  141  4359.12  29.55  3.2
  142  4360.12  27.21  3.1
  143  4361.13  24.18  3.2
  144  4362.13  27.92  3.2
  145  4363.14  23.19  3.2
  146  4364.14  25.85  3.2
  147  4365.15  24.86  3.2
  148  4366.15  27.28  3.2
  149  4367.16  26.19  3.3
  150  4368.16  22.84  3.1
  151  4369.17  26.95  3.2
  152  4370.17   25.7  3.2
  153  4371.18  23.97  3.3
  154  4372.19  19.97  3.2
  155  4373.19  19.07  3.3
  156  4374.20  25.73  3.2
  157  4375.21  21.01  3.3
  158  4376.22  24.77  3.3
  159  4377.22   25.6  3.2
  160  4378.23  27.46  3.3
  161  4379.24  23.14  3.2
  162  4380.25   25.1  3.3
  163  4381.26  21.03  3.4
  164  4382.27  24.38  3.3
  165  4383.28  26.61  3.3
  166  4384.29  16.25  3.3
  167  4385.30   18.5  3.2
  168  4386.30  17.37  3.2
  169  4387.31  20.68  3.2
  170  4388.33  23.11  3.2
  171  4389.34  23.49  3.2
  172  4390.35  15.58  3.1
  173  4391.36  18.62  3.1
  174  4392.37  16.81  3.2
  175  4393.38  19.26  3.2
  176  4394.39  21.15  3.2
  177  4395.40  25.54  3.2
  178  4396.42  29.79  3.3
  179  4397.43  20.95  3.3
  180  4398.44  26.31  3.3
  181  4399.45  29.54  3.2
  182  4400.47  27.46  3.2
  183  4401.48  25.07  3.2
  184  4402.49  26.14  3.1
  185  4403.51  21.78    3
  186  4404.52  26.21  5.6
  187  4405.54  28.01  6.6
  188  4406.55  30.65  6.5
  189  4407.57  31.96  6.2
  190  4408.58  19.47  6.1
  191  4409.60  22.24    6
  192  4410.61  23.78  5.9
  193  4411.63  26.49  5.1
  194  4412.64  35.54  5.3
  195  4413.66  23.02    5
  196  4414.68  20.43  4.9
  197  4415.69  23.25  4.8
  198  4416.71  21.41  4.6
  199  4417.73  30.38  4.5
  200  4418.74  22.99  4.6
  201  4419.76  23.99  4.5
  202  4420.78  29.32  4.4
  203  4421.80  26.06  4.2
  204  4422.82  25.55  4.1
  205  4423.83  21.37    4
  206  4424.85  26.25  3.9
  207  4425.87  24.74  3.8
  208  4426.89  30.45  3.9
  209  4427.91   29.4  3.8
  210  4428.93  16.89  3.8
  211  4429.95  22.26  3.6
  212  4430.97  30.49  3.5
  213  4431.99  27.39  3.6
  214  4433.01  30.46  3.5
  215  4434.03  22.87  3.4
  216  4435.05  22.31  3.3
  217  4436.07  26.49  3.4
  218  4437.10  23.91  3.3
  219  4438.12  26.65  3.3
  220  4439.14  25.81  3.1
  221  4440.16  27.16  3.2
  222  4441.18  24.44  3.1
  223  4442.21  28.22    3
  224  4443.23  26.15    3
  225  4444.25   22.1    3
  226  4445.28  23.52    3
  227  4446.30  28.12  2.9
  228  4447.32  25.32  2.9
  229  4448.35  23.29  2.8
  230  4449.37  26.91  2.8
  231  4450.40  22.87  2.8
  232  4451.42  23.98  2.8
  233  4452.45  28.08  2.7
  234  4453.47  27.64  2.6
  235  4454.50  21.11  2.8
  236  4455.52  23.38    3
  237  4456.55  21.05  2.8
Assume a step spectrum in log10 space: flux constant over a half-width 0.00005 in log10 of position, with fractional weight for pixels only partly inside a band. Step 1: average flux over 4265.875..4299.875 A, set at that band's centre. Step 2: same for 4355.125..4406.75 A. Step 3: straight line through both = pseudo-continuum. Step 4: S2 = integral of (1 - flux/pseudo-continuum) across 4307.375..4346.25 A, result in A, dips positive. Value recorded 2.34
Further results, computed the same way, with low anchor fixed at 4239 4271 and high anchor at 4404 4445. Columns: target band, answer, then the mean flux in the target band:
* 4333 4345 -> 2.08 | 20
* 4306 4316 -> 1.91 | 19.3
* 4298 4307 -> 2.13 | 18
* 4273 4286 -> 1.12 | 21.3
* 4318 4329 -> 1.33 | 21.1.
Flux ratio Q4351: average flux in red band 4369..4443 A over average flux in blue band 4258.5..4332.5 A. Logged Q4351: 1.17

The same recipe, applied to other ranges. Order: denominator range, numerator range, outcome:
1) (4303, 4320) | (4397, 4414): 1.32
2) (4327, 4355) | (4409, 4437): 1.21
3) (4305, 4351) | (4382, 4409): 1.13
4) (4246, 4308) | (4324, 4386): 1.07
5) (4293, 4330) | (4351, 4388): 1.20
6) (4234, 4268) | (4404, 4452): 1.14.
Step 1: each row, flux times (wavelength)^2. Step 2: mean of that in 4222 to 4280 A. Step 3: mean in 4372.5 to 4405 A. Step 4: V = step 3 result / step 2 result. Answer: 1.12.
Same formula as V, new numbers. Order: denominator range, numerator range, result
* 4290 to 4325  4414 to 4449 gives 1.34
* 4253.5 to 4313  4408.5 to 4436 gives 1.29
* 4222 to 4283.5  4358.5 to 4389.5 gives 1.16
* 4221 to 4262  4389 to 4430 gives 1.21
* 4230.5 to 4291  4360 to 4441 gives 1.20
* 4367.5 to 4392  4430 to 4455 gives 1.18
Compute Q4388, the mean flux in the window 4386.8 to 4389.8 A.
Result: 22.3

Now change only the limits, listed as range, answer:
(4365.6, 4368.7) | 25.5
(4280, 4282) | 22.7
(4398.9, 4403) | 27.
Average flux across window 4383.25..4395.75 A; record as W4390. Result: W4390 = 19.9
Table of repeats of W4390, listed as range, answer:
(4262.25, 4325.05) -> 20.4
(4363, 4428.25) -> 24.3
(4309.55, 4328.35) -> 21.1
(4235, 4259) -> 22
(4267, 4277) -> 20.2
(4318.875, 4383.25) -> 22.8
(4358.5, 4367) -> 26.3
